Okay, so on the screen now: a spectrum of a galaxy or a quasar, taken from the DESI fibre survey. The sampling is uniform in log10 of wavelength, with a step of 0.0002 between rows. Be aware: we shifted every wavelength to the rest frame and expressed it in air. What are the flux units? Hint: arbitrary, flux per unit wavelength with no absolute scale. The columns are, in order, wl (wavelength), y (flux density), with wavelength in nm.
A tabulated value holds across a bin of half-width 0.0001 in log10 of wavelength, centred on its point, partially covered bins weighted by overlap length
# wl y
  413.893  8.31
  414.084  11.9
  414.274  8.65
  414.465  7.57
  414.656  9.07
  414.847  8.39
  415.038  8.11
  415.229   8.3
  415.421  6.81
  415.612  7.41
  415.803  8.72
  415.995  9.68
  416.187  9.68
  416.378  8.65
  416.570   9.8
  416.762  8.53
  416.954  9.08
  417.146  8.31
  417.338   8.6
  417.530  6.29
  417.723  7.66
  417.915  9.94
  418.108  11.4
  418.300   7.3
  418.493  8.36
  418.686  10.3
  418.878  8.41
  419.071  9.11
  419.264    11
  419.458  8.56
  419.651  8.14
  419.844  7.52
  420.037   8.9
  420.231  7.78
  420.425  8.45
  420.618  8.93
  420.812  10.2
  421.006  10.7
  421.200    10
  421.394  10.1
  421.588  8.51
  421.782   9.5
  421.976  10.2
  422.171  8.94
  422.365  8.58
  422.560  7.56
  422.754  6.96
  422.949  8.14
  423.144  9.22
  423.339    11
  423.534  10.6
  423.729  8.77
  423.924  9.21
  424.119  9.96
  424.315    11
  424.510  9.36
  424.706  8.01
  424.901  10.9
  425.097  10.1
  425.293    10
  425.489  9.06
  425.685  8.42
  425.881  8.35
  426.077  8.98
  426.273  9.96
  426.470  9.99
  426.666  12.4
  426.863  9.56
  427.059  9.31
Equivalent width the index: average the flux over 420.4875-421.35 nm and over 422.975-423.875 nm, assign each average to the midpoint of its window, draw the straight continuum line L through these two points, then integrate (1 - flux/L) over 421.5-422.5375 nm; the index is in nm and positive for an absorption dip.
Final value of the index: 0.08 nm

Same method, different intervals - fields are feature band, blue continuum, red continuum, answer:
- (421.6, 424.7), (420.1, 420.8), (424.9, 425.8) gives -0.03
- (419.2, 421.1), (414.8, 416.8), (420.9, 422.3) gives 0.09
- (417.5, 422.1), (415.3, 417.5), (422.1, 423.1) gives -0.44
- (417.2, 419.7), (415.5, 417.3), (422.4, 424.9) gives 0.03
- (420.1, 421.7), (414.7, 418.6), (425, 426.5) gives -0.07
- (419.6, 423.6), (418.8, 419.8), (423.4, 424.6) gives 0.15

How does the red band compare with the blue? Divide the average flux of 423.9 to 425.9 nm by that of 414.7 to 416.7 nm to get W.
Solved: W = 1.11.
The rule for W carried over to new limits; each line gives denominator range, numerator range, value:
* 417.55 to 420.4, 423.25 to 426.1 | 1.09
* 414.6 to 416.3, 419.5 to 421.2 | 1.05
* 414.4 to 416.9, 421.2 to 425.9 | 1.09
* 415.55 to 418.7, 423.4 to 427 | 1.11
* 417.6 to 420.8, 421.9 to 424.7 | 1.04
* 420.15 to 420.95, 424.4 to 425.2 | 1.07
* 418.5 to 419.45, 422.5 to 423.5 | 0.92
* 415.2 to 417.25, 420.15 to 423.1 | 1.04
